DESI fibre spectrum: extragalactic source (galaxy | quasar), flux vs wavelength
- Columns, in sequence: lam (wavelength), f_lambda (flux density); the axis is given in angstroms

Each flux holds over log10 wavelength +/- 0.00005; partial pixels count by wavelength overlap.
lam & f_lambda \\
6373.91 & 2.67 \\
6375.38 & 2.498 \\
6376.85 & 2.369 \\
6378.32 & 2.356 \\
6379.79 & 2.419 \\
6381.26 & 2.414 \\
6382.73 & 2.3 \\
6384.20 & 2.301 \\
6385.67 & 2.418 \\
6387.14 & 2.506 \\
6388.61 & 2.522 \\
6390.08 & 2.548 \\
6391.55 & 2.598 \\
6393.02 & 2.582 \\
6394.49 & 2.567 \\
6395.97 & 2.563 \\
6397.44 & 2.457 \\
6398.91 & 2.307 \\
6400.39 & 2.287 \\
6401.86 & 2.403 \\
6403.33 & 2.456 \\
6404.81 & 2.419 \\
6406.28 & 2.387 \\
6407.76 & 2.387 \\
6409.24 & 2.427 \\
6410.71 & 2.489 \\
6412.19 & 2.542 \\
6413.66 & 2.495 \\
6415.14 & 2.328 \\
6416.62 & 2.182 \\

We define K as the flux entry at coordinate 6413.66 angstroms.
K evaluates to 2.495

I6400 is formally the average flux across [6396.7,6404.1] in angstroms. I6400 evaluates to 2.38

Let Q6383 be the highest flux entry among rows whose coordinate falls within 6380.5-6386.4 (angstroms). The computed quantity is 2.418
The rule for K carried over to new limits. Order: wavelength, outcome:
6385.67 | 2.418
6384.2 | 2.301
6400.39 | 2.287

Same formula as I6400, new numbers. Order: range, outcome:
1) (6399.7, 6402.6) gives 2.35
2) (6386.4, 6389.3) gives 2.51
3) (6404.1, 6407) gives 2.41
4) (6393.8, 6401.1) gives 2.43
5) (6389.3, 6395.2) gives 2.58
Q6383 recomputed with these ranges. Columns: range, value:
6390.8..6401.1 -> 2.598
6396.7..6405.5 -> 2.457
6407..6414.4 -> 2.542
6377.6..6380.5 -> 2.419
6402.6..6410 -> 2.456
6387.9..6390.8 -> 2.548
